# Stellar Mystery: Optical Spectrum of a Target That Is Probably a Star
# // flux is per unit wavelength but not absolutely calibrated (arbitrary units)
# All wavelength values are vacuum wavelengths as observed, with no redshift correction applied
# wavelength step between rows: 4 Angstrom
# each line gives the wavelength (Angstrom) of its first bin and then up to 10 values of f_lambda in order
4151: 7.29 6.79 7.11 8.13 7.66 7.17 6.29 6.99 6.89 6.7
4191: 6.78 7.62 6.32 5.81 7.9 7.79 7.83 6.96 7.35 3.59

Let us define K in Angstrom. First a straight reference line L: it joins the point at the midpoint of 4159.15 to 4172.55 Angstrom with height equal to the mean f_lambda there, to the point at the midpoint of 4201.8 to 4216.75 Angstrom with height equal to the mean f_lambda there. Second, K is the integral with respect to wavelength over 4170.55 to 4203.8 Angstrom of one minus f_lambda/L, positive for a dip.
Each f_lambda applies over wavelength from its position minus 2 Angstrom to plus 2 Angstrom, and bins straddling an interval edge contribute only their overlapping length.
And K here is 3.4 Angstrom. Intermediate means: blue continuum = 7.59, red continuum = 7.41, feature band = 6.74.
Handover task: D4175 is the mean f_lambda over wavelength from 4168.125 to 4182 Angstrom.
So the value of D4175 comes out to 6.88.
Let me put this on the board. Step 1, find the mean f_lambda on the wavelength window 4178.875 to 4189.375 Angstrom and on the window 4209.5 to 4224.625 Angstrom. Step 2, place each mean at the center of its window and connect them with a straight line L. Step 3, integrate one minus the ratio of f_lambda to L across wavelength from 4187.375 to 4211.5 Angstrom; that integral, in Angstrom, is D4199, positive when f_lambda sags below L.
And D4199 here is 0.56 Angstrom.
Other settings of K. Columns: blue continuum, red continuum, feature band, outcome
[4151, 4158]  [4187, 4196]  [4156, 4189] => -0.5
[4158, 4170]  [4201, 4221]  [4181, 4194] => 1.0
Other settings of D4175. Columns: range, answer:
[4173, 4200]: 6.82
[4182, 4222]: 7.07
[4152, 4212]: 7.06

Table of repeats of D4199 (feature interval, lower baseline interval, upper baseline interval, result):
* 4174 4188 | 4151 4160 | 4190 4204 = 0.12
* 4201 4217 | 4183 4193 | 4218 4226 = -1.39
